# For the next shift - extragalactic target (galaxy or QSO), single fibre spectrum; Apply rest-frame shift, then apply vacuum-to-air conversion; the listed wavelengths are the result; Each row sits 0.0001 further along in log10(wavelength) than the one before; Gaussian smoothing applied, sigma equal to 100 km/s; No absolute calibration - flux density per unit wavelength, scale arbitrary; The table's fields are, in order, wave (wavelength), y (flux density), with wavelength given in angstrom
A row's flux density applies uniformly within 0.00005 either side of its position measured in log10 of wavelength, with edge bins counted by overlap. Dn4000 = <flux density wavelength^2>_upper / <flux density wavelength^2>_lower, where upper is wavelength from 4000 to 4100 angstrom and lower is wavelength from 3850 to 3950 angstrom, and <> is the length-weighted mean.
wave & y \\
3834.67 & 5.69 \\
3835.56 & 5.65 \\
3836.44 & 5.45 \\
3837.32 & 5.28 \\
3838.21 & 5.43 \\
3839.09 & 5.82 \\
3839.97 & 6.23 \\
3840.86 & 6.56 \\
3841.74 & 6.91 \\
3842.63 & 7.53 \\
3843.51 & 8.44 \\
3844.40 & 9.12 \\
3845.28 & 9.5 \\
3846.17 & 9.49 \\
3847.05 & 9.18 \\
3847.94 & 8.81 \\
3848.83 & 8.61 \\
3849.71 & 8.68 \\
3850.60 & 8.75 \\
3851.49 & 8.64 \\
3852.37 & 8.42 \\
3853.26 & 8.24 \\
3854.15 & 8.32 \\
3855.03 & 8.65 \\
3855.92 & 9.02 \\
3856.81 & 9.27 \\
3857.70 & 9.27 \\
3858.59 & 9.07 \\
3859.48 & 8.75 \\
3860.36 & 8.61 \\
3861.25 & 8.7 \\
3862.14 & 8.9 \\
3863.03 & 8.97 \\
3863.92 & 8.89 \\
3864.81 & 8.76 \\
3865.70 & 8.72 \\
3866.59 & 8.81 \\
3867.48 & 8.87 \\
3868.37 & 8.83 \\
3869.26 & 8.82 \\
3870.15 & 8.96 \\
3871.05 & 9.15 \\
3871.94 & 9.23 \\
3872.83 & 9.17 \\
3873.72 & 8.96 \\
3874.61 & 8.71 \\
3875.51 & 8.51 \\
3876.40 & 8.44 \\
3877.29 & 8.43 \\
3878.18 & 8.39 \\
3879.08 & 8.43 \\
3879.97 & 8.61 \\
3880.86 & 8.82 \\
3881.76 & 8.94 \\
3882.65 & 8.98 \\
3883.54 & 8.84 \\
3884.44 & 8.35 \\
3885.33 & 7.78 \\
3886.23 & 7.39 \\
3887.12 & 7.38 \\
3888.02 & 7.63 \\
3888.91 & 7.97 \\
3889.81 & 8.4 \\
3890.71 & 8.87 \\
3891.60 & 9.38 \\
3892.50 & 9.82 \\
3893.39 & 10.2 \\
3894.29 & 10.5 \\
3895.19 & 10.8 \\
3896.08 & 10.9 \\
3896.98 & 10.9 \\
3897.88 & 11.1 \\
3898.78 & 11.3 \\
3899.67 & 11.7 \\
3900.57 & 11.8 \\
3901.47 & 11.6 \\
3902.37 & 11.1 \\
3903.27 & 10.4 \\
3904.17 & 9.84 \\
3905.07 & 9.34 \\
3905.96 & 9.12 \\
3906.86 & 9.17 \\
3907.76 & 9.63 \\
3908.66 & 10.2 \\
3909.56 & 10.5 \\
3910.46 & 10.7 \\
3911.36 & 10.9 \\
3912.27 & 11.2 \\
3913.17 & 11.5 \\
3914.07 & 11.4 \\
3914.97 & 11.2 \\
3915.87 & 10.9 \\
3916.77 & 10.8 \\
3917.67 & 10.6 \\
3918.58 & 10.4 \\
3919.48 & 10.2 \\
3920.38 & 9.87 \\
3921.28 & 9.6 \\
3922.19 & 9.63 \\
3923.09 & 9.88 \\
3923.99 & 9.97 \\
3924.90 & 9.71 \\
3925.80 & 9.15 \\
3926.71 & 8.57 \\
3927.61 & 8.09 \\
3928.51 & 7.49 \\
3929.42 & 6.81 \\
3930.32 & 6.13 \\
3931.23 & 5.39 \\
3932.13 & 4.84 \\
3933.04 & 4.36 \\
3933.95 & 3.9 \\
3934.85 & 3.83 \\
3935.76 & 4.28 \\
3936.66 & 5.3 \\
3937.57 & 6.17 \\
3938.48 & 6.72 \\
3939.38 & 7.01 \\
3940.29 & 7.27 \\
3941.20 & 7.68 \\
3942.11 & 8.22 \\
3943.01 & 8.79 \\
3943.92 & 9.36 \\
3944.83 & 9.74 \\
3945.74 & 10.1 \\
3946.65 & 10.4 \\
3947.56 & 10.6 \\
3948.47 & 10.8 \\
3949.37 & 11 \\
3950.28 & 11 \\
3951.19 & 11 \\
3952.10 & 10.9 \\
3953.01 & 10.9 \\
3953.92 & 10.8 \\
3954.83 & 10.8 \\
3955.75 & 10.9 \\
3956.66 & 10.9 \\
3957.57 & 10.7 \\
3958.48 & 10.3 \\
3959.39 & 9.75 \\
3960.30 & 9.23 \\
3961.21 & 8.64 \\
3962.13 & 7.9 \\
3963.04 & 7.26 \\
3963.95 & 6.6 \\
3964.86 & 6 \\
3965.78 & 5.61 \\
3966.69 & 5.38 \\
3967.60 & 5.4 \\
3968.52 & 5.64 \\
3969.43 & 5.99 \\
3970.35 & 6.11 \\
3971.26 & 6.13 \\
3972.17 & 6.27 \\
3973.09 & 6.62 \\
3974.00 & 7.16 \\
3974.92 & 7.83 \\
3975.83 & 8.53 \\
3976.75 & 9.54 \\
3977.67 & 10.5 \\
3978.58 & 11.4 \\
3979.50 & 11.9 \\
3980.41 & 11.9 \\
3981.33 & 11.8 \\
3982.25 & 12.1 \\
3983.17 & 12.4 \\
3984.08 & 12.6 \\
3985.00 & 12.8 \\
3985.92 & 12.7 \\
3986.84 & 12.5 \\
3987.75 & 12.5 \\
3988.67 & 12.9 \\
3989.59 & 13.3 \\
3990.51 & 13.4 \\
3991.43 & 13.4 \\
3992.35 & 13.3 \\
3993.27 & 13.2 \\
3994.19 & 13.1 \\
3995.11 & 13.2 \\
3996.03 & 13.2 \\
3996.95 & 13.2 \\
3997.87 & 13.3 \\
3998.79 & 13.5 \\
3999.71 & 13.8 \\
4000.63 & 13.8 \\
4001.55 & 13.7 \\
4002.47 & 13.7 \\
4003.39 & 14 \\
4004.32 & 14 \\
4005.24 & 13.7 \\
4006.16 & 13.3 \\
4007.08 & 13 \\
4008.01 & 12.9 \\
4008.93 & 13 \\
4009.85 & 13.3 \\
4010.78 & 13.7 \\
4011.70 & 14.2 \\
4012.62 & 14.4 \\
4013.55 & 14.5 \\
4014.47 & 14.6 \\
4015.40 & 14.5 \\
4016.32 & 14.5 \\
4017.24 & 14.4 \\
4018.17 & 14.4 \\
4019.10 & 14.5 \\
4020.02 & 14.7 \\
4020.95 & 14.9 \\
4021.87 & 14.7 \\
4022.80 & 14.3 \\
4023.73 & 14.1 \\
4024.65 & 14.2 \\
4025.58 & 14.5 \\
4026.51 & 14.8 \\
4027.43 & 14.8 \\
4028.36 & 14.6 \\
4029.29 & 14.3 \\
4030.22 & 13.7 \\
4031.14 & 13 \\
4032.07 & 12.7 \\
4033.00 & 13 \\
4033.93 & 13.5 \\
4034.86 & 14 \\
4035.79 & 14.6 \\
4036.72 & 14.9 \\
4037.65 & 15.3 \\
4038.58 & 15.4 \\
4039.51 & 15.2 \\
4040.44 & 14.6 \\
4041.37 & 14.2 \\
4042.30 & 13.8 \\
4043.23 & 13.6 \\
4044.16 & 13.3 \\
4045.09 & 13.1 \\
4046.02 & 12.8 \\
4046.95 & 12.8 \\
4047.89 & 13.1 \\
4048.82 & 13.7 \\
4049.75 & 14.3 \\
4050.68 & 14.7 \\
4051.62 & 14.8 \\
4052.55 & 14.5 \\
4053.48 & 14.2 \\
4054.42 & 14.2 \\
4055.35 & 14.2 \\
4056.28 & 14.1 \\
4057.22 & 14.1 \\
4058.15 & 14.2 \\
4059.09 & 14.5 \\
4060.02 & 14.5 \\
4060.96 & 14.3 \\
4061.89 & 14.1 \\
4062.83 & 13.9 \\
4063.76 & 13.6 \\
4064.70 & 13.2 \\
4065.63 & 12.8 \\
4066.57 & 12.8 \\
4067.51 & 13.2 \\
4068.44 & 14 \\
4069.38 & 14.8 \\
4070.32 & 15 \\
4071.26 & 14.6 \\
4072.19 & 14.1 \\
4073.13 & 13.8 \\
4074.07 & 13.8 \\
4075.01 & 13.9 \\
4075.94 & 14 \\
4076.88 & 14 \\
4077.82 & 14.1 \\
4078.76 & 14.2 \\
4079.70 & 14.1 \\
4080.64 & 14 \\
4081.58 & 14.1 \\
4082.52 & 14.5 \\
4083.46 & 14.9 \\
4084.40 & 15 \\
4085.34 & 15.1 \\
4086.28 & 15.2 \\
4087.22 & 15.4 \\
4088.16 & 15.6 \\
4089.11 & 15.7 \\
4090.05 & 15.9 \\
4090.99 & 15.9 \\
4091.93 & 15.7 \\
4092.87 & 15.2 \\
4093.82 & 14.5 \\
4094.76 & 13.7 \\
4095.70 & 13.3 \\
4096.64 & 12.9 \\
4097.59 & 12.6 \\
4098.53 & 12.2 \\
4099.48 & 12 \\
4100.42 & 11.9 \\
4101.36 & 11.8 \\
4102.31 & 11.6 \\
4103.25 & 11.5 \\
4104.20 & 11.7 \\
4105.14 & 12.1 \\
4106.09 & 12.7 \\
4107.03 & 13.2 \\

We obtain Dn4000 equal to 1.7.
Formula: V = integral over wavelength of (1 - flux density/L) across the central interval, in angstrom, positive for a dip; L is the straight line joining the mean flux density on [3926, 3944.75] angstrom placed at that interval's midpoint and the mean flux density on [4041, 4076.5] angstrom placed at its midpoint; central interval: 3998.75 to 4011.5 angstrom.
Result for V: -3.3 angstrom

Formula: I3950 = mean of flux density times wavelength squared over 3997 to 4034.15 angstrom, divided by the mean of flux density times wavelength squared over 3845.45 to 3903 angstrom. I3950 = 1.64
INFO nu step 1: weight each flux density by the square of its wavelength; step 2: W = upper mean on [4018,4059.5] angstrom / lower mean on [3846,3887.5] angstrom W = 1.8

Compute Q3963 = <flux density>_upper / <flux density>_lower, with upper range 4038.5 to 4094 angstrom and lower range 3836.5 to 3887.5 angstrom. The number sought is 1.70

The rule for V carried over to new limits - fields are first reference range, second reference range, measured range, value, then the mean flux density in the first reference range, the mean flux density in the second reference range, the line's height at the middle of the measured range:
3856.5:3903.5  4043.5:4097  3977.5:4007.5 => -1.9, 9.22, 14.2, 12.2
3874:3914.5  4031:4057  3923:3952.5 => 7.9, 9.64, 14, 10.9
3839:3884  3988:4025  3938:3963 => 4.6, 8.63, 13.8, 11.8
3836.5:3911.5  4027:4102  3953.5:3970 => 4.5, 8.96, 14.1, 11.3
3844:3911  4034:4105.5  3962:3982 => 6.5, 9.22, 14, 11.6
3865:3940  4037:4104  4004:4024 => -2.8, 8.96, 14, 12.3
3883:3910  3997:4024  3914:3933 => 3.1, 9.73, 14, 10.7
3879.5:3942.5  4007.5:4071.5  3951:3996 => 5.8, 8.95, 14.1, 11.4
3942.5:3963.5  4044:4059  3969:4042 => -4.4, 10.1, 13.9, 12.1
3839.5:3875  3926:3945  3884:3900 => -3.5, 8.66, 6.65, 7.77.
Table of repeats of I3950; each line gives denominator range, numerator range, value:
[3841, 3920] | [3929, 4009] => 1.11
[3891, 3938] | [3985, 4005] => 1.50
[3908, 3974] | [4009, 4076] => 1.73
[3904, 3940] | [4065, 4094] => 1.83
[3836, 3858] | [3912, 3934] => 1.16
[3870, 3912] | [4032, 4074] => 1.60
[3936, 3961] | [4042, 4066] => 1.55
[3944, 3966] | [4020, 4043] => 1.53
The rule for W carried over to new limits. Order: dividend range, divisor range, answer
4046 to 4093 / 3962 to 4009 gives 1.36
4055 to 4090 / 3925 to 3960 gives 1.80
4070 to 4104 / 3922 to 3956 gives 1.81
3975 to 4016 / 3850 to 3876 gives 1.57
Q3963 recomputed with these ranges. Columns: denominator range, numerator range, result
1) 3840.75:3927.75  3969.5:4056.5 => 1.40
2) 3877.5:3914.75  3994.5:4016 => 1.40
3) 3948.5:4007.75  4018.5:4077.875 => 1.31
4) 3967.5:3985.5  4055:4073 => 1.52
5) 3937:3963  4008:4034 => 1.49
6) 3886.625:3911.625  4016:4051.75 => 1.41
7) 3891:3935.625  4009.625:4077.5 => 1.49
